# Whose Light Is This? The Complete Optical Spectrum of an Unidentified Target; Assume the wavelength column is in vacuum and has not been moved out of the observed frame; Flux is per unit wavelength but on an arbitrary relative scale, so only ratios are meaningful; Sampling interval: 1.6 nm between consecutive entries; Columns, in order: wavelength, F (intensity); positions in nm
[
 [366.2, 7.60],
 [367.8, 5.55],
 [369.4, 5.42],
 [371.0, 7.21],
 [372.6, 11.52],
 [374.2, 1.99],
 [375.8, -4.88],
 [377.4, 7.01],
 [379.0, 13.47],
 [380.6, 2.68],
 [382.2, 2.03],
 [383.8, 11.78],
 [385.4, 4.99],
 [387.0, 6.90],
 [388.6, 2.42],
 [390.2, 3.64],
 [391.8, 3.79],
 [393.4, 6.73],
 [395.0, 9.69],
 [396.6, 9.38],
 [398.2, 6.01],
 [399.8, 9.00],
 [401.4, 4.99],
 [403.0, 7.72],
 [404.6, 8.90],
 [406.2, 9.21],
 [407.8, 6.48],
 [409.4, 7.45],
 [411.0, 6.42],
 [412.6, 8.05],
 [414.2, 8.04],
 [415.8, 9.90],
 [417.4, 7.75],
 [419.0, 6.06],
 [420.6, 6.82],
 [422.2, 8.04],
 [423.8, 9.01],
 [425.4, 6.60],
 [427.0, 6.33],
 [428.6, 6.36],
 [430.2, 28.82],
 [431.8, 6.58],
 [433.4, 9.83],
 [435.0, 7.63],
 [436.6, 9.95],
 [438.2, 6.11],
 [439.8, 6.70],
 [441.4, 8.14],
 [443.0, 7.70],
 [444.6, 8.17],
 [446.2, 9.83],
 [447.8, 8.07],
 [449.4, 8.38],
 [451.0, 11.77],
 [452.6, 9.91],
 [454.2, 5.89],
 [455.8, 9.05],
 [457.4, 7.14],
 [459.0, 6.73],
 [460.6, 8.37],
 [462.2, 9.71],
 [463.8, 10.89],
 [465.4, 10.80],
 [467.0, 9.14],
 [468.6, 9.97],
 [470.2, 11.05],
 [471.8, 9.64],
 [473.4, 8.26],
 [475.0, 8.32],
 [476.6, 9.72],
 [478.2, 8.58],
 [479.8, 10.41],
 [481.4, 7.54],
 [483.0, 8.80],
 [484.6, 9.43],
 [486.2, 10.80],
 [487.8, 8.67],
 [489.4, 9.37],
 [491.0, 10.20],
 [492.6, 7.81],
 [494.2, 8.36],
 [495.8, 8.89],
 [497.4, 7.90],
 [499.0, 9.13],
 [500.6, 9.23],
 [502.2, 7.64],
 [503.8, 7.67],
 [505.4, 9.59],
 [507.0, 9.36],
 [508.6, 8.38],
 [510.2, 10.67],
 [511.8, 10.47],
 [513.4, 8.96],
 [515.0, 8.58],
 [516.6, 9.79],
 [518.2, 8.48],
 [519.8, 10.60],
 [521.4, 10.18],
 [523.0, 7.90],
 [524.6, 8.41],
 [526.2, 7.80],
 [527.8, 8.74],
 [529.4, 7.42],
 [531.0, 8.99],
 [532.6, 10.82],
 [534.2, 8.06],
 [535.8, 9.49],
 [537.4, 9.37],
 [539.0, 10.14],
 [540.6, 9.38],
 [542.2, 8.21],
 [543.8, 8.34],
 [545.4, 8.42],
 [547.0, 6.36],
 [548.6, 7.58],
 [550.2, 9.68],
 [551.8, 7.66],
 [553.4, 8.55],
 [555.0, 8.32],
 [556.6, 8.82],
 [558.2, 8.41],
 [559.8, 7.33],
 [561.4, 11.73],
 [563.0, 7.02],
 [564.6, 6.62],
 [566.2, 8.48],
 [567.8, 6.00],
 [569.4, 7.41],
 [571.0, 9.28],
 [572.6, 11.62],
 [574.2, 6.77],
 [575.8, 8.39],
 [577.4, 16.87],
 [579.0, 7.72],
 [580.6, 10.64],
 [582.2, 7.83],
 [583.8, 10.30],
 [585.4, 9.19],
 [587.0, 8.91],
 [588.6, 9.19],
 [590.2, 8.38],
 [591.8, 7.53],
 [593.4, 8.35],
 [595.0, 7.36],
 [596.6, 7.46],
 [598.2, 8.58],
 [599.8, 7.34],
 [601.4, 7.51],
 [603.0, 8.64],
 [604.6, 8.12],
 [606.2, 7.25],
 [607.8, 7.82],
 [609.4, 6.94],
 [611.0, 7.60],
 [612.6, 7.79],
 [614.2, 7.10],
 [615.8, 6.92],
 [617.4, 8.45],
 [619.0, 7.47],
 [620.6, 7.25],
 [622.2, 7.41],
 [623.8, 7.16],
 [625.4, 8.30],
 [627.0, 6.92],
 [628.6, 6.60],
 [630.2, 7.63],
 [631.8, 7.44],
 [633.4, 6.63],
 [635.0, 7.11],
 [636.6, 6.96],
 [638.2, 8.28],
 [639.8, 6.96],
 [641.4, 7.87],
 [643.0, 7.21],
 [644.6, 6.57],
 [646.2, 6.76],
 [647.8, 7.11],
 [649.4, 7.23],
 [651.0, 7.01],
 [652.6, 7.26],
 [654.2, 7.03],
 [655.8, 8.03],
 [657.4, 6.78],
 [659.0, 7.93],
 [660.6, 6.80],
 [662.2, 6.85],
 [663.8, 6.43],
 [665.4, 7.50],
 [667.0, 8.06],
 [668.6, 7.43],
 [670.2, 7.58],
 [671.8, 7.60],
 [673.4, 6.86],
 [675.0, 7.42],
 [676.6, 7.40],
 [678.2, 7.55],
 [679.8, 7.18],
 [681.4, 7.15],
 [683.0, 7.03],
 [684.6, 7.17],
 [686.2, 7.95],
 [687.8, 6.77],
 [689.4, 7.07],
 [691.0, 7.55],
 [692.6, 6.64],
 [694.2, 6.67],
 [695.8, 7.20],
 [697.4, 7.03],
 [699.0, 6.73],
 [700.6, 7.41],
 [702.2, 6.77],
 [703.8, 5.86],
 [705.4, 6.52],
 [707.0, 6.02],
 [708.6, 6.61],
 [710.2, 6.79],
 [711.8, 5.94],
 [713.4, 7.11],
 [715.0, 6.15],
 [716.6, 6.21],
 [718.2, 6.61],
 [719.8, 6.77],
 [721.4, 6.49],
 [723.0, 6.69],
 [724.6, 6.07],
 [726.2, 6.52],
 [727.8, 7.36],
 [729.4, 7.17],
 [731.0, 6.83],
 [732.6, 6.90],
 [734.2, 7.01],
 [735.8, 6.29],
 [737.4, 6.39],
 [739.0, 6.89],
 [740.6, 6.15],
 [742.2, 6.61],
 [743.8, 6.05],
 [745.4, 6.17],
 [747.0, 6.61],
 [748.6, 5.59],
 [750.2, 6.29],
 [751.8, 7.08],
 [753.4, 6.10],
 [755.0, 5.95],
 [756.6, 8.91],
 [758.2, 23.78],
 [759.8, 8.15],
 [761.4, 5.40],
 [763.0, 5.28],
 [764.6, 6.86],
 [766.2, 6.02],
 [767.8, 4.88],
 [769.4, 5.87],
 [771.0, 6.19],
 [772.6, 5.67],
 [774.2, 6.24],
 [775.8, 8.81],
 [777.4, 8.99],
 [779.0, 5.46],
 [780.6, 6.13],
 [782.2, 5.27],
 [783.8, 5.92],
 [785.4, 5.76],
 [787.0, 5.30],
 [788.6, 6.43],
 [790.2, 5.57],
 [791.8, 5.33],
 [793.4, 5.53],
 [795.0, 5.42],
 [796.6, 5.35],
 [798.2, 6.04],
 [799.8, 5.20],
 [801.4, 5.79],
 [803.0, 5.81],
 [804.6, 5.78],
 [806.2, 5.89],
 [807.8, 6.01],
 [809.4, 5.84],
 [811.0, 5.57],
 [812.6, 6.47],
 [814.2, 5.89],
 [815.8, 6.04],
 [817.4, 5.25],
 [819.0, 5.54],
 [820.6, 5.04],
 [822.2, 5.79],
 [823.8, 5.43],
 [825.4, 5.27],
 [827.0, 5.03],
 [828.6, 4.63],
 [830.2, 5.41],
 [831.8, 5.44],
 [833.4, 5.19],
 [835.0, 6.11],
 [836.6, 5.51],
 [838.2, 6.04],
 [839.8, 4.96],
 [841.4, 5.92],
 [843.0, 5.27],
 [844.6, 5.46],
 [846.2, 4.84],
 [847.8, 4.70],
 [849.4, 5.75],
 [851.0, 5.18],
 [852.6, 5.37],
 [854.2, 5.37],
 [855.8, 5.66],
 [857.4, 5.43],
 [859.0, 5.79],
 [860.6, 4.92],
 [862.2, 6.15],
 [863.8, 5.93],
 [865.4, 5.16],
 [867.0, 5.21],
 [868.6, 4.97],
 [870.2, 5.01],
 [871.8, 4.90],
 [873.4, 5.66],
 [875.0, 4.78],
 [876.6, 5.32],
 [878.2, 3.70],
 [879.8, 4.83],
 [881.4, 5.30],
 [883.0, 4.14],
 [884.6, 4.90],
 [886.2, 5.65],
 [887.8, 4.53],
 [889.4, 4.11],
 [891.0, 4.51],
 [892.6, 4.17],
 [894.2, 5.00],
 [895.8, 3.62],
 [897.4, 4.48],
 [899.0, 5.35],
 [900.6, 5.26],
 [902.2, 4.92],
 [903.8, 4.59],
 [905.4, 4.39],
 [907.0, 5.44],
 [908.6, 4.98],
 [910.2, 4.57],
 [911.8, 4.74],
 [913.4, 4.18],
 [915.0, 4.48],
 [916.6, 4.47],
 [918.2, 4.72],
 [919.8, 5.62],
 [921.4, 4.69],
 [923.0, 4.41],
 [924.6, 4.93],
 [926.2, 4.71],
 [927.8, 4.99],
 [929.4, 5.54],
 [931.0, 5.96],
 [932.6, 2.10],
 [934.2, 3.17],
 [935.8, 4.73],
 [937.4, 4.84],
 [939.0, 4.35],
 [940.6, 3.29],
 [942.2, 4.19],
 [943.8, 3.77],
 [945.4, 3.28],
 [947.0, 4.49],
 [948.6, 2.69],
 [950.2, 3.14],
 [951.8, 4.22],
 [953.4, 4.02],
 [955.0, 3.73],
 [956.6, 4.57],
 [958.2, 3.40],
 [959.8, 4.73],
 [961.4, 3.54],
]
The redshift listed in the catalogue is 0.154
